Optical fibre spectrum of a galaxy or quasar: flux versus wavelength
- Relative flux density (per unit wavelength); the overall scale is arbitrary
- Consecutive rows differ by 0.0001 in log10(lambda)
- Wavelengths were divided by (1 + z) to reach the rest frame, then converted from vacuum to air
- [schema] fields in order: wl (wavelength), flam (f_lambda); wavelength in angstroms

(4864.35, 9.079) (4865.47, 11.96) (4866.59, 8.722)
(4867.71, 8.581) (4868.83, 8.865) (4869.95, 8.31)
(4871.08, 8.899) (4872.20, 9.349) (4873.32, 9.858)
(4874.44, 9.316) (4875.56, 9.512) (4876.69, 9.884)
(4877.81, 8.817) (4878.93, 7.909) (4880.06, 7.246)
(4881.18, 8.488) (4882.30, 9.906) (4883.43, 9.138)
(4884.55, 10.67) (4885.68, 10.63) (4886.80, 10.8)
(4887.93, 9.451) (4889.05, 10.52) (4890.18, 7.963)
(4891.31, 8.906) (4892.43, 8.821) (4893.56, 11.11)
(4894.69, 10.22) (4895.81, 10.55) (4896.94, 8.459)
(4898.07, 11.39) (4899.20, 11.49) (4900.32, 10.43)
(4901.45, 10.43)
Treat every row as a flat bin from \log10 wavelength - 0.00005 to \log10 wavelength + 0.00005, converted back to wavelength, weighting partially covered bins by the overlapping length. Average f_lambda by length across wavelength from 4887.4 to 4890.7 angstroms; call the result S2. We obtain 9.33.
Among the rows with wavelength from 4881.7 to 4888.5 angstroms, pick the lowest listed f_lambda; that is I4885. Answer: 9.138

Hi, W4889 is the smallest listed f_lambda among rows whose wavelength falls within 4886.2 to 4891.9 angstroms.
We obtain 7.963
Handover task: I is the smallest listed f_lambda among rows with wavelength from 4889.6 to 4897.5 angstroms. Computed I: 7.963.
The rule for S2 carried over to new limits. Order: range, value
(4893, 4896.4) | 10.6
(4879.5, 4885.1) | 9.1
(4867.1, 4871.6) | 8.65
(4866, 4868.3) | 8.71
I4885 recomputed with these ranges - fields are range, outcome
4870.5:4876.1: 8.899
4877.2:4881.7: 7.246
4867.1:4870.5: 8.31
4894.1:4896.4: 10.22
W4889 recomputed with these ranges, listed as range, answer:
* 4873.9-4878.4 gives 8.817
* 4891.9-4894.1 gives 8.821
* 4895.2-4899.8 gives 8.459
